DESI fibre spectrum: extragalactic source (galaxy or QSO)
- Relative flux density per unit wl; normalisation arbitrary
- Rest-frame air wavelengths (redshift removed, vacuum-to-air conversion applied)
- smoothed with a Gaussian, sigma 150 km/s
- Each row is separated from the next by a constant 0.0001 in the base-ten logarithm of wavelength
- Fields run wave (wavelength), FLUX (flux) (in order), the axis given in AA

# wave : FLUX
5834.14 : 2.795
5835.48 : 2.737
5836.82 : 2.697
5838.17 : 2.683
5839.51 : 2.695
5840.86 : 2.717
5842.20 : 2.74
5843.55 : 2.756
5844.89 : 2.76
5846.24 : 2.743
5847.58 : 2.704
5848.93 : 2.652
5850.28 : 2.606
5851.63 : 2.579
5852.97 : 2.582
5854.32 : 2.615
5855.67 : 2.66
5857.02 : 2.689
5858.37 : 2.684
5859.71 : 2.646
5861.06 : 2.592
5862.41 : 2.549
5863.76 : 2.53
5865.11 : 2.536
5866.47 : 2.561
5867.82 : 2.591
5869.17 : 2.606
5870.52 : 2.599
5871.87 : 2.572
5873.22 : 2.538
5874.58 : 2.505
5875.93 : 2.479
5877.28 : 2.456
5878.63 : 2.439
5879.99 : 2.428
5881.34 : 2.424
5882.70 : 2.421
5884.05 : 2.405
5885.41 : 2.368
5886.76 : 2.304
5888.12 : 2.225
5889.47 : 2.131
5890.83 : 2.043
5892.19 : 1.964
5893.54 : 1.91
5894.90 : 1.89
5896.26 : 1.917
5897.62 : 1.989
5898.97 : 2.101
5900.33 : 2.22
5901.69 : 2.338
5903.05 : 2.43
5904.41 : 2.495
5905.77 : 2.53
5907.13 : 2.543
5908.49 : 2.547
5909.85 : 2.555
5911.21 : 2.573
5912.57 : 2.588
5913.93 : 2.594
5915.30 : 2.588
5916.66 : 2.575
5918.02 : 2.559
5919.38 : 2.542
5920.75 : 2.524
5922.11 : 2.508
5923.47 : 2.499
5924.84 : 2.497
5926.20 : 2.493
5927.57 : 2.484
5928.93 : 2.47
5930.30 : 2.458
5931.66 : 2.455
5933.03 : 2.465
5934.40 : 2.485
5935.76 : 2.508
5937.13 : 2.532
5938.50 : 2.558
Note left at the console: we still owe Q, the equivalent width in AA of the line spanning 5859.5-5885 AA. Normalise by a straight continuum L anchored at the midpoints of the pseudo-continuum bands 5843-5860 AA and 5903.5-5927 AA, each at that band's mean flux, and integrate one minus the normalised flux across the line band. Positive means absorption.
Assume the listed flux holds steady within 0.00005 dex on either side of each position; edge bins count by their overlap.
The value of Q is 1.08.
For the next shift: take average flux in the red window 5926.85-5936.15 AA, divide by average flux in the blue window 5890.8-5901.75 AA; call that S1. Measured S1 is 1.2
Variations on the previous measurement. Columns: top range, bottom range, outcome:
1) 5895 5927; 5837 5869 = 0.92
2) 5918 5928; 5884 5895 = 1.18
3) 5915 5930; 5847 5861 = 0.95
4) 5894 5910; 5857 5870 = 0.88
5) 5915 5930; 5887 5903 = 1.21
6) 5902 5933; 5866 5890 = 1.03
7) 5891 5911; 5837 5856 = 0.84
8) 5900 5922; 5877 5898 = 1.14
